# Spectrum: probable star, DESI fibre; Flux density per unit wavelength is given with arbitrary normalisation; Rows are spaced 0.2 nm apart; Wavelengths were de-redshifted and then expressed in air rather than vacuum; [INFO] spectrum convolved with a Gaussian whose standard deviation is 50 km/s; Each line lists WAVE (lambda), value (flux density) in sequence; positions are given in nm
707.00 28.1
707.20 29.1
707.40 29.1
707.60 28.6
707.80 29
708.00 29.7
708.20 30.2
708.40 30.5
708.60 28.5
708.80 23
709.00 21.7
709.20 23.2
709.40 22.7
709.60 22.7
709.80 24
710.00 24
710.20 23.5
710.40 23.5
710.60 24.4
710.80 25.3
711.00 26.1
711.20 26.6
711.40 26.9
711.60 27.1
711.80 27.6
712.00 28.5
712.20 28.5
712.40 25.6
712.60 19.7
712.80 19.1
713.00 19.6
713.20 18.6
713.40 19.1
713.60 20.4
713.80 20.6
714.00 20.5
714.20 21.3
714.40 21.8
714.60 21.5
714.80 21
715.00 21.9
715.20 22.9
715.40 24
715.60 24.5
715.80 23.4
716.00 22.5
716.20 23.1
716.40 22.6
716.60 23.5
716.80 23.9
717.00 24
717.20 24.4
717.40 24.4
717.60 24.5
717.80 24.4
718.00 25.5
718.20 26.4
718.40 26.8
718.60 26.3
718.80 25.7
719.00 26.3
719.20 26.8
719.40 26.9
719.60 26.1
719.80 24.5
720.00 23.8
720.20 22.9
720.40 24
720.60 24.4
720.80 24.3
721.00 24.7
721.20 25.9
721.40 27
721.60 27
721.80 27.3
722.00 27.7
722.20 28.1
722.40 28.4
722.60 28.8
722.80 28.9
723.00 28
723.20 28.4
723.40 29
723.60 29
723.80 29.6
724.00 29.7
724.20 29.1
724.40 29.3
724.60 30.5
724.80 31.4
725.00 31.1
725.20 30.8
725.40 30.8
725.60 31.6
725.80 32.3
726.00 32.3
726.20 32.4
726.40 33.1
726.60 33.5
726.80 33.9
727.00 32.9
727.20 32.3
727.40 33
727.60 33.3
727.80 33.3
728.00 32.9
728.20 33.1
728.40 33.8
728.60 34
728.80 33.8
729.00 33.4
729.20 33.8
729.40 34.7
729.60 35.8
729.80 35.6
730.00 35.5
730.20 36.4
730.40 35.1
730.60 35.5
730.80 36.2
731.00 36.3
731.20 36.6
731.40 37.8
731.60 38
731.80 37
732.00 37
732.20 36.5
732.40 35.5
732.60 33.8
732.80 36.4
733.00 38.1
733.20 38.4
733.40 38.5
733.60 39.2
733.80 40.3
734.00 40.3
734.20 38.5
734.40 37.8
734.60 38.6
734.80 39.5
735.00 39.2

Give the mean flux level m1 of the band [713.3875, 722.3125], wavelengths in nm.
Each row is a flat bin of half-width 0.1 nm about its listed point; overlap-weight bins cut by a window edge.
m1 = 24.2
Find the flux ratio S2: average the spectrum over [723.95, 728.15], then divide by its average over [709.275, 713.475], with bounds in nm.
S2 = 1.33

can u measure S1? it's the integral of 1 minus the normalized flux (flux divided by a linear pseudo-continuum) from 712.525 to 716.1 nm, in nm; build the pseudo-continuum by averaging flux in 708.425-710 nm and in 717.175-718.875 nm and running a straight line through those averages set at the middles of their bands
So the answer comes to 0.52 nm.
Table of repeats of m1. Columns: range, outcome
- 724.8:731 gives 33.5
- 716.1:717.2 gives 23.5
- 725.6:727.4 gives 32.8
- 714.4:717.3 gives 23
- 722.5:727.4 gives 30.8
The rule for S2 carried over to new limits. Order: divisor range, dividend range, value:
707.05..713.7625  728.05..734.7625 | 1.46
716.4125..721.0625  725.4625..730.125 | 1.34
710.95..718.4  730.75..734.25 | 1.60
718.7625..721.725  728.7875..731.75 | 1.41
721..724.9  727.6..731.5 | 1.22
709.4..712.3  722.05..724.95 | 1.14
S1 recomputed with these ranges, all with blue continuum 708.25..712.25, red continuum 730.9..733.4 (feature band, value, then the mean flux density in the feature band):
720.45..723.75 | 0.45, 27.3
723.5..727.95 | 0.25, 31.6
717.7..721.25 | 0.58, 25.3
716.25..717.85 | 0.28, 23.9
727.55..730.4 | 0.07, 34.3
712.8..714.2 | 0.38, 19.9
